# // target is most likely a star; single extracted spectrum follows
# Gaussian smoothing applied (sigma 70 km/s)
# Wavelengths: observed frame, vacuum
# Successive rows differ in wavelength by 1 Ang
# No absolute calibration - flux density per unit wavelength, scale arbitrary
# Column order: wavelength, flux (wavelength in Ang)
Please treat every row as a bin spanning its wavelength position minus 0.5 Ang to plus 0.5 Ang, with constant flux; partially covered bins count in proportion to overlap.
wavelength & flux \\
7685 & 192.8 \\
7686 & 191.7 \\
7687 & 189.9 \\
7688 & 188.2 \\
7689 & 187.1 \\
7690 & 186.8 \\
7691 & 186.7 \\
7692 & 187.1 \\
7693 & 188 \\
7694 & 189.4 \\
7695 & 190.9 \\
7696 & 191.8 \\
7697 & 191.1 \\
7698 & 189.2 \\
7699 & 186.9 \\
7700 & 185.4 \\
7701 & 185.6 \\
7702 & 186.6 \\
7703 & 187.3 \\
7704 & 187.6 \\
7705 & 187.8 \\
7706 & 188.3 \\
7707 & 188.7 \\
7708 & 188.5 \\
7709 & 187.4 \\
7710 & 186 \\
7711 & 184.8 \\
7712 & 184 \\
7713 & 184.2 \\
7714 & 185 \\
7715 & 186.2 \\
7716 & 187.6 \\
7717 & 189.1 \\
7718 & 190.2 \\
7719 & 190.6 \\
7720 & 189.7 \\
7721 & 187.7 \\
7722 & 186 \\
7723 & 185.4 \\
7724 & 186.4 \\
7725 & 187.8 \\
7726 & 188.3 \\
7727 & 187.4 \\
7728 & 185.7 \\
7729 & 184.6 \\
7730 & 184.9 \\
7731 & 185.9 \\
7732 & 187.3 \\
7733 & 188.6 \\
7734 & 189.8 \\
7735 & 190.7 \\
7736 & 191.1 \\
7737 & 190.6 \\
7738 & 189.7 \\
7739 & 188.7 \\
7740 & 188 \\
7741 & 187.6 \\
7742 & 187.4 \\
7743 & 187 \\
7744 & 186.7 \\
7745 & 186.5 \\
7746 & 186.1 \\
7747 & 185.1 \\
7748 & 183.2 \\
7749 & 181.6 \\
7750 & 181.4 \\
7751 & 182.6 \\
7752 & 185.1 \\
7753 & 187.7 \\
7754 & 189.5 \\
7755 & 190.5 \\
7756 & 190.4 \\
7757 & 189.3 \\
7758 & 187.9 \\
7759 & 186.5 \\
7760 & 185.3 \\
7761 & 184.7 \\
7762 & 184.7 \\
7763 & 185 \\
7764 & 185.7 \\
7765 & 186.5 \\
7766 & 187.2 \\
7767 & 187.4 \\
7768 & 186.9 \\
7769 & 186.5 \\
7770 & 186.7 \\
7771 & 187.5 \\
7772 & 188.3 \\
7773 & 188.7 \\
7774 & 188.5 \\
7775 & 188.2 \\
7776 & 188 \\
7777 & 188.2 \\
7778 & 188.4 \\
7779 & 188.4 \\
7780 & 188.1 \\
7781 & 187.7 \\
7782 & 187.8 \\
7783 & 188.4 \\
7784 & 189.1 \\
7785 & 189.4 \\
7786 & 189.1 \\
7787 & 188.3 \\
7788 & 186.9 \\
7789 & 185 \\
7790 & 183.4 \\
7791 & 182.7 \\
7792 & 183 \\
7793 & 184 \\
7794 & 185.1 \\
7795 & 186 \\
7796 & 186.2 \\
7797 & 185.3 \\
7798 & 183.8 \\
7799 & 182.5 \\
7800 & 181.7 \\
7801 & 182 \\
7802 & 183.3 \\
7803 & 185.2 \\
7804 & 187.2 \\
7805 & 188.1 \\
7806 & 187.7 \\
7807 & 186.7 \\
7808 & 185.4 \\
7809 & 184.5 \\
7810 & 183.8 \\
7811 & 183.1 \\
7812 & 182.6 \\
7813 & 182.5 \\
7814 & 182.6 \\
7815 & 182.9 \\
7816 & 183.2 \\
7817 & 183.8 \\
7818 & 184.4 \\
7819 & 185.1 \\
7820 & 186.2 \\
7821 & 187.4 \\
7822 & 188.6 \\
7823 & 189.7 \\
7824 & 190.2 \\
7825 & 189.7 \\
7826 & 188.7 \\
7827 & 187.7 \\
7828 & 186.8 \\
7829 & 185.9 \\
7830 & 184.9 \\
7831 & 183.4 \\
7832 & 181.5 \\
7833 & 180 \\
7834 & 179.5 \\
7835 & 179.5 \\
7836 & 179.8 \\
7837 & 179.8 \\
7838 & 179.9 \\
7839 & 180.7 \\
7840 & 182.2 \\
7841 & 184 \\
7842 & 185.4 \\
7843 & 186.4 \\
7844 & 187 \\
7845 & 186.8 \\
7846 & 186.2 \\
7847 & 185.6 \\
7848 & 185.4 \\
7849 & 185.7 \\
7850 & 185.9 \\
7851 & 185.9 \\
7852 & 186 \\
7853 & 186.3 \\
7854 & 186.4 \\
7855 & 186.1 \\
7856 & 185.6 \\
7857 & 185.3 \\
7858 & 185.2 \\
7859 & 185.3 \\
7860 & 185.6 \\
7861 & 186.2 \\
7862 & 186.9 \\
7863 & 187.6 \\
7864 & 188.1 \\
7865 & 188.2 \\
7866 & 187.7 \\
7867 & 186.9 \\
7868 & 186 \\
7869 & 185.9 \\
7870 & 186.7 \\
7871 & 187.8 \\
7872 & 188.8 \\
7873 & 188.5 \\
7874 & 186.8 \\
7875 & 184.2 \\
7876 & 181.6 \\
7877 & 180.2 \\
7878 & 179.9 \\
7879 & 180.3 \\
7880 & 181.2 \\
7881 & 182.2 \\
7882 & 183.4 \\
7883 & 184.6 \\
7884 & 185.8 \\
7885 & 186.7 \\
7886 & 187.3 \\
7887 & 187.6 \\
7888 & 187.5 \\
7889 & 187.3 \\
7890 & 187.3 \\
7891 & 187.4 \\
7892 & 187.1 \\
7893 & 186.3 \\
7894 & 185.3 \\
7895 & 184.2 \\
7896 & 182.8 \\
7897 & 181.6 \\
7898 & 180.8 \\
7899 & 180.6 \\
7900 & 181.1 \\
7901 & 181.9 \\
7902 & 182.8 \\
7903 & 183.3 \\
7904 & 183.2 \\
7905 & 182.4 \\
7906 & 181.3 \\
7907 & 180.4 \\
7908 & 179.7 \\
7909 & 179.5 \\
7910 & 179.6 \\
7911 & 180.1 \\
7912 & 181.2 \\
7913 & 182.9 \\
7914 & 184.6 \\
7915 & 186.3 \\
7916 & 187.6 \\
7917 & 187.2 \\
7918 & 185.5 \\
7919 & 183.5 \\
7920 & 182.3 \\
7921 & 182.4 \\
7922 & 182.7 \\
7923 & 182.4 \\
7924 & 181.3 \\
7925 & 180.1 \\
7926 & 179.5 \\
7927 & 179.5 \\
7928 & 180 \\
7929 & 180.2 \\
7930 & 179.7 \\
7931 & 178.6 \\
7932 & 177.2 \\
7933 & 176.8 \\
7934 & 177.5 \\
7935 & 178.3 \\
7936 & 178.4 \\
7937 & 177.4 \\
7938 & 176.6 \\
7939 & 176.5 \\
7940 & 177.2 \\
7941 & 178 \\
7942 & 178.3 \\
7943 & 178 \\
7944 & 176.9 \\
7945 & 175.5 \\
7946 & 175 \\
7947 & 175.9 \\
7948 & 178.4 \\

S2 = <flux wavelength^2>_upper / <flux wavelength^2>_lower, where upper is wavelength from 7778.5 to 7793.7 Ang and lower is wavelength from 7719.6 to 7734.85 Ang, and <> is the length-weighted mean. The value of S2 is 1.01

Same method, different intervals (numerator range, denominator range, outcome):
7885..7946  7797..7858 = 1.01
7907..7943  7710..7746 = 1.01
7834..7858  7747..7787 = 1.01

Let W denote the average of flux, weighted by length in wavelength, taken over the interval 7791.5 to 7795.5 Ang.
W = 185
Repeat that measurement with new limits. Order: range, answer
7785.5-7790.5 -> 187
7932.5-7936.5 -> 178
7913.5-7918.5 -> 186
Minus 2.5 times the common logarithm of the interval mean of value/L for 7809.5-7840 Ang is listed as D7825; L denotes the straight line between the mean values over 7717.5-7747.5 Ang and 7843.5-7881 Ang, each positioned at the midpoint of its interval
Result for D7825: 0.01 mag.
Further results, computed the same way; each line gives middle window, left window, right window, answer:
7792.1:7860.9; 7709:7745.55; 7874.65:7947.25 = 0.00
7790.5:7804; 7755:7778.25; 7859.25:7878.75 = 0.02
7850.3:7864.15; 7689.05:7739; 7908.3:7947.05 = -0.02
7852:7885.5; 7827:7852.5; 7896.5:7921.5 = -0.01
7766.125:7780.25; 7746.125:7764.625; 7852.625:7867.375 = -0.01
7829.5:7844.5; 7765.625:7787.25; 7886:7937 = 0.02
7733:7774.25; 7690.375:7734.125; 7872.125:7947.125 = 0.00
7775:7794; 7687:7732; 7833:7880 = -0.01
